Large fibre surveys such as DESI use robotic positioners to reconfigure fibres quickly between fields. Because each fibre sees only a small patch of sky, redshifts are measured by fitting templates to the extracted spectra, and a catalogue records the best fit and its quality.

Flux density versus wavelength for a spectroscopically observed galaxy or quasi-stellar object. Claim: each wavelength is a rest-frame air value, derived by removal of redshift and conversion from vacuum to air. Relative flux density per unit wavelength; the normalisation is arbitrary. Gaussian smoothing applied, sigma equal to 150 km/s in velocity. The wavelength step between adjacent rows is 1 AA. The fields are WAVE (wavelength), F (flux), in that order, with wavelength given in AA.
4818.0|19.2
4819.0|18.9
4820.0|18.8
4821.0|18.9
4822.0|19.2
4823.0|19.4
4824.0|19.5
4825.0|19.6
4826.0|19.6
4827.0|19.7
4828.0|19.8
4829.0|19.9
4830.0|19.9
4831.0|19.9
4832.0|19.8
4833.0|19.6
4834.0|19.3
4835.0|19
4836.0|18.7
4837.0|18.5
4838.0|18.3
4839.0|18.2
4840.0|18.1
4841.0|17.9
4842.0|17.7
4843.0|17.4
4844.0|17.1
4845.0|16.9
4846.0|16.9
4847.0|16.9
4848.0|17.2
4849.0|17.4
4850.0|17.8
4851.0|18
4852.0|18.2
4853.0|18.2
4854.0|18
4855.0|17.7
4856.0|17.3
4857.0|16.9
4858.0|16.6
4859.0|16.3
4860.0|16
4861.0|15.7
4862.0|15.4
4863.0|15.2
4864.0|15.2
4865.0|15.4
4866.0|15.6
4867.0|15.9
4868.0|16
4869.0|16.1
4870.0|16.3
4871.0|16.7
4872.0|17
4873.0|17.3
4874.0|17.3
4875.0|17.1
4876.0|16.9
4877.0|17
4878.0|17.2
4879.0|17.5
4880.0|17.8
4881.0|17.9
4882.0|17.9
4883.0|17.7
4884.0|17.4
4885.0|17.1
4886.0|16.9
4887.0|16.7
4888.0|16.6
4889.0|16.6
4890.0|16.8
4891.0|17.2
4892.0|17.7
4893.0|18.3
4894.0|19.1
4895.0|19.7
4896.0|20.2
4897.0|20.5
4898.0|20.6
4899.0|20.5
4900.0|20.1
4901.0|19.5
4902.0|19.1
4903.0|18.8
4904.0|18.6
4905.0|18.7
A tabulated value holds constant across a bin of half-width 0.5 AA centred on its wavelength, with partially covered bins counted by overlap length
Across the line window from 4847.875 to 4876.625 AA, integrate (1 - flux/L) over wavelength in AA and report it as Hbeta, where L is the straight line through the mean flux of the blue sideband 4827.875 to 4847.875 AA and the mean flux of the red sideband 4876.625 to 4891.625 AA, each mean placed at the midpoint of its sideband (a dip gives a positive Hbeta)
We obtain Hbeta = 1.8 AA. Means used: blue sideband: 18.4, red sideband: 17.2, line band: 16.7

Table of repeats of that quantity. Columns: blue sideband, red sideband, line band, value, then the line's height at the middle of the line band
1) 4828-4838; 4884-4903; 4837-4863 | 2.5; 19.1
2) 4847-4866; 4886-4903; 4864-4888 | 1.2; 17.7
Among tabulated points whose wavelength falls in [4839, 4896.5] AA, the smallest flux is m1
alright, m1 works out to 15.2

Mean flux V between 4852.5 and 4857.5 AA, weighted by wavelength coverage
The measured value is 17.6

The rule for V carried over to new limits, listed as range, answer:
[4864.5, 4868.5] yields 15.7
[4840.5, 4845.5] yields 17.4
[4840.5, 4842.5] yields 17.8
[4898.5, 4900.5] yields 20.3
